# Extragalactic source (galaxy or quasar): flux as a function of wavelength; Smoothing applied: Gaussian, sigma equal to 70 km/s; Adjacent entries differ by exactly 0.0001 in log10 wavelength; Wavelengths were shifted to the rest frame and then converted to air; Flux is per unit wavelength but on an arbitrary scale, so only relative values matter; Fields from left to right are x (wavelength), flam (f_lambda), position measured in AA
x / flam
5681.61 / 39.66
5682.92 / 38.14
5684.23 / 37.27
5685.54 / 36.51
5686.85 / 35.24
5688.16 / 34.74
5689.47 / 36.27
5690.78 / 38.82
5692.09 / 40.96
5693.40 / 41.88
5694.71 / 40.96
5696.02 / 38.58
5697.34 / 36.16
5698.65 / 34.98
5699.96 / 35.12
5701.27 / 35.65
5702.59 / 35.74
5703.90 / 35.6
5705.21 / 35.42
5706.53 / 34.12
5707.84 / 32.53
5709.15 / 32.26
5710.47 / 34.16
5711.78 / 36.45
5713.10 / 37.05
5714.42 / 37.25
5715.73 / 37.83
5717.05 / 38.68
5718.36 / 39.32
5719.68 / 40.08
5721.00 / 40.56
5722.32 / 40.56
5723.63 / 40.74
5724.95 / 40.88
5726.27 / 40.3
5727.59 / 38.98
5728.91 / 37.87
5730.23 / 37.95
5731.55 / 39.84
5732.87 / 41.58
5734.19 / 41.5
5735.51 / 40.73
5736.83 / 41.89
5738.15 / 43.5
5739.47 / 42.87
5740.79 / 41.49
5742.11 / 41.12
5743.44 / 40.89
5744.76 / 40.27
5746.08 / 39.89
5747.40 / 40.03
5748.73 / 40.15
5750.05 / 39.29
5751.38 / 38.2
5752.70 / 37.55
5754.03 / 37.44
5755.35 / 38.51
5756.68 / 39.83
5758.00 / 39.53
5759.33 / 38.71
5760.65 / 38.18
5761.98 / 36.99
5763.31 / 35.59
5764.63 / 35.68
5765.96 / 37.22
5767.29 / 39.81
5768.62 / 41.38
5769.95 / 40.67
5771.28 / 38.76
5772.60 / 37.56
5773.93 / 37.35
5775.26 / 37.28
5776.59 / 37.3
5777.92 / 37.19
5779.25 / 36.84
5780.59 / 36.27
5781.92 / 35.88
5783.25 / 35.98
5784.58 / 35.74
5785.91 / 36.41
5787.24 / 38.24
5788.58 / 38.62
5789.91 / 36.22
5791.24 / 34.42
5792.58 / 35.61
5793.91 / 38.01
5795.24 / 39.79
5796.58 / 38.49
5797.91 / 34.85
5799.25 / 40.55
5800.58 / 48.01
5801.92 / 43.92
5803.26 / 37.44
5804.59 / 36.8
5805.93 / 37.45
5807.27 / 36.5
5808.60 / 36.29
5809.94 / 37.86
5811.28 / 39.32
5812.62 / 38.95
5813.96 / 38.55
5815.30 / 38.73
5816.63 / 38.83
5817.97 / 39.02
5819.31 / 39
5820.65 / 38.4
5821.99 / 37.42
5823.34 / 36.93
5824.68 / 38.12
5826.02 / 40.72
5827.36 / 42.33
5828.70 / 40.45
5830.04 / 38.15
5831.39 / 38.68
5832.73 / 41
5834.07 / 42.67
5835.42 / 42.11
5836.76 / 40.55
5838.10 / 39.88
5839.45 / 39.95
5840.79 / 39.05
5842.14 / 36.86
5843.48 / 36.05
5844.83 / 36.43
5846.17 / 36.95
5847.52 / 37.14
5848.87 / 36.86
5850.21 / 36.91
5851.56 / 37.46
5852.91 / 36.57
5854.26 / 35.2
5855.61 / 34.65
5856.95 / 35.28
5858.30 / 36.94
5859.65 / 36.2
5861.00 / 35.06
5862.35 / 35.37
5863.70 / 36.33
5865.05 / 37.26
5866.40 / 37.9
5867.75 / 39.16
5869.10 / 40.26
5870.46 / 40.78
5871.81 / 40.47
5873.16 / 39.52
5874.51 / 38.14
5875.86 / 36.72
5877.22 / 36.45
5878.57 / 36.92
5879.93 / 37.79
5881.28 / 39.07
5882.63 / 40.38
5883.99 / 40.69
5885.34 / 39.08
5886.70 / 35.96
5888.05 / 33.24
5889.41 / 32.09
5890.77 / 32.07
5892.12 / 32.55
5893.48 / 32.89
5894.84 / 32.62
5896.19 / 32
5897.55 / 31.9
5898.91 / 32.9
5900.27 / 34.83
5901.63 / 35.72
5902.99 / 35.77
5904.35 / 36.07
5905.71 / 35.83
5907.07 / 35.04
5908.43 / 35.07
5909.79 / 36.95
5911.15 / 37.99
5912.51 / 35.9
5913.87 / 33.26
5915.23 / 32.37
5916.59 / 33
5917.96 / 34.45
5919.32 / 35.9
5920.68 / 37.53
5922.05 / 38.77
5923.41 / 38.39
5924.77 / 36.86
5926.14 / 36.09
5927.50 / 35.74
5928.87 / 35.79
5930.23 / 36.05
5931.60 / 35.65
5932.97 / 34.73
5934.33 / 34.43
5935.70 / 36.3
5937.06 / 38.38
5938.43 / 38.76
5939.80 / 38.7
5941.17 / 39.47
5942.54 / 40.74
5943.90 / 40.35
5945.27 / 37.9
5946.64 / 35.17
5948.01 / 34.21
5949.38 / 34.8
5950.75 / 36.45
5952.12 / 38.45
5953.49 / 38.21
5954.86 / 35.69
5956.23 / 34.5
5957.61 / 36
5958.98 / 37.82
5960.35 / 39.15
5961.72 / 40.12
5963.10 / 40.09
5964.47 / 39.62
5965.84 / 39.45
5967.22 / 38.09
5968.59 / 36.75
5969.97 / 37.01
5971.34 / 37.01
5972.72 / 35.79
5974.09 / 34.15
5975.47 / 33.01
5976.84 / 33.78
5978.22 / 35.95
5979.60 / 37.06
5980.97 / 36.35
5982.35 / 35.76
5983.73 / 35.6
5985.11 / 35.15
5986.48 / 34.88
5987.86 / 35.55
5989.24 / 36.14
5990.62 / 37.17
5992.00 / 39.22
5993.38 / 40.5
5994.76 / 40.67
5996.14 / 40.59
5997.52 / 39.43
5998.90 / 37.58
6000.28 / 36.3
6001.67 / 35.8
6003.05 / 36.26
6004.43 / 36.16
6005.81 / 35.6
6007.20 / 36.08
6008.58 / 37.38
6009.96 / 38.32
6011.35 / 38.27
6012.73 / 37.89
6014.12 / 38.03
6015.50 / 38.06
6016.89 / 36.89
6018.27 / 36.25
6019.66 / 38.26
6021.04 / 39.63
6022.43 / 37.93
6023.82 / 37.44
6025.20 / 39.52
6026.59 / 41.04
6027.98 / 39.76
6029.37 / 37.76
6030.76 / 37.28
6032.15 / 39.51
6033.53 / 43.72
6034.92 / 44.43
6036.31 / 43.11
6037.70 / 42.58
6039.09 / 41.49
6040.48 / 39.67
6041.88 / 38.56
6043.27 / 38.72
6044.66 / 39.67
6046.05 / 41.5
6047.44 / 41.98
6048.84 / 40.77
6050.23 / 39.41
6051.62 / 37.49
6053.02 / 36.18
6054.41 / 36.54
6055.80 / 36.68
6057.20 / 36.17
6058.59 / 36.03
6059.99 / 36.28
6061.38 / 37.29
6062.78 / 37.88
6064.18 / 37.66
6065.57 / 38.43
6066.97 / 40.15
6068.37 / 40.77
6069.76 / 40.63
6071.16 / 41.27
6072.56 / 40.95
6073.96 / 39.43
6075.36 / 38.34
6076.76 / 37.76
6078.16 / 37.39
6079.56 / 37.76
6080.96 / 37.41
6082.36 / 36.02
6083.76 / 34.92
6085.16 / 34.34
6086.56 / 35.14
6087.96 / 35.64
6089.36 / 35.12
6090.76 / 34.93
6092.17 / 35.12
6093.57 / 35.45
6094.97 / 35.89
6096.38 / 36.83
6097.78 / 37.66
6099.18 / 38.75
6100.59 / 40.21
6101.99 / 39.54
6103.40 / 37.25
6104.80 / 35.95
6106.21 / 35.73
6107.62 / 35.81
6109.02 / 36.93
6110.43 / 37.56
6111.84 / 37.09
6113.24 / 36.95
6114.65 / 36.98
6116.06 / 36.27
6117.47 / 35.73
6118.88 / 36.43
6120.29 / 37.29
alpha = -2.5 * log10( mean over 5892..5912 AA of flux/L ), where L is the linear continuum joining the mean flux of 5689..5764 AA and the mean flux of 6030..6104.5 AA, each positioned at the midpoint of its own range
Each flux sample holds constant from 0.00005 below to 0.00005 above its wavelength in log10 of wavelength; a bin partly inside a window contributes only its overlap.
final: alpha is 0.12 mag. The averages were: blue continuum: 38.6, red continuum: 38.4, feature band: 34.6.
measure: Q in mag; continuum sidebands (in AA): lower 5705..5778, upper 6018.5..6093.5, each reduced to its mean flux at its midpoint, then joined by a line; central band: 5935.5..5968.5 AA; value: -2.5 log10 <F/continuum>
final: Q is 0.021 mag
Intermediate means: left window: 38.8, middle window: 37.9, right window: 38.5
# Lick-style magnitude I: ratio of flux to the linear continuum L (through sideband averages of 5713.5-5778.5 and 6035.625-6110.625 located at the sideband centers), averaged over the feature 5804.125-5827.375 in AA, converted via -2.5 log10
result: 0.021 mag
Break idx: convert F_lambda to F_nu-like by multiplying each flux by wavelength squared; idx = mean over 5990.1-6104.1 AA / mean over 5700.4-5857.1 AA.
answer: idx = 1.09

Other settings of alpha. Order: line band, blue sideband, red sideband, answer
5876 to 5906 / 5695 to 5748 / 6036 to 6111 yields 0.087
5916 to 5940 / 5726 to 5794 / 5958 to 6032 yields 0.042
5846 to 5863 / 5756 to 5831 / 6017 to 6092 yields 0.062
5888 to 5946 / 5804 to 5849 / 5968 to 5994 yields 0.046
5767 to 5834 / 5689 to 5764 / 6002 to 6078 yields 0.007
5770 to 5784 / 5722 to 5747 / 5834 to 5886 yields 0.072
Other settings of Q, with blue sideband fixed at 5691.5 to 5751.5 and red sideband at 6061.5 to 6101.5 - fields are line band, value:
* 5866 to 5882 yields -0.01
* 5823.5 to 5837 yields -0.05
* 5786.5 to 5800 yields 0.03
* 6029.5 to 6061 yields -0.05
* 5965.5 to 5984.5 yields 0.05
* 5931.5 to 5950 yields 0.02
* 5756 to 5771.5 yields 0.00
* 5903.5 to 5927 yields 0.07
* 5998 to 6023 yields 0.02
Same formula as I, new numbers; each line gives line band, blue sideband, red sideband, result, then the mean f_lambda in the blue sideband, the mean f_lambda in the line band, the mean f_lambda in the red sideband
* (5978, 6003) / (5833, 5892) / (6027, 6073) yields 0.05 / 37.5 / 37.2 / 39.4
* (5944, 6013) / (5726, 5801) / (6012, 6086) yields 0.05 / 38.7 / 37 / 38.8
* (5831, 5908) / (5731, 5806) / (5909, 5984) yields 0.02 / 38.8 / 36.9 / 36.7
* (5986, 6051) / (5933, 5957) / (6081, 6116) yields -0.06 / 37.1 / 38.8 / 36.5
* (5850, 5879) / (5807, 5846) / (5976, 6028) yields 0.04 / 38.9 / 37.3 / 37.4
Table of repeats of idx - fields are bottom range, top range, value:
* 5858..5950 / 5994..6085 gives 1.11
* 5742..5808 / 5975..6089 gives 1.09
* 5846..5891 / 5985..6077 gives 1.10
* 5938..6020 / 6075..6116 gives 1.02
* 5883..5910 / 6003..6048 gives 1.18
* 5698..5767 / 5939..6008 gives 1.05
